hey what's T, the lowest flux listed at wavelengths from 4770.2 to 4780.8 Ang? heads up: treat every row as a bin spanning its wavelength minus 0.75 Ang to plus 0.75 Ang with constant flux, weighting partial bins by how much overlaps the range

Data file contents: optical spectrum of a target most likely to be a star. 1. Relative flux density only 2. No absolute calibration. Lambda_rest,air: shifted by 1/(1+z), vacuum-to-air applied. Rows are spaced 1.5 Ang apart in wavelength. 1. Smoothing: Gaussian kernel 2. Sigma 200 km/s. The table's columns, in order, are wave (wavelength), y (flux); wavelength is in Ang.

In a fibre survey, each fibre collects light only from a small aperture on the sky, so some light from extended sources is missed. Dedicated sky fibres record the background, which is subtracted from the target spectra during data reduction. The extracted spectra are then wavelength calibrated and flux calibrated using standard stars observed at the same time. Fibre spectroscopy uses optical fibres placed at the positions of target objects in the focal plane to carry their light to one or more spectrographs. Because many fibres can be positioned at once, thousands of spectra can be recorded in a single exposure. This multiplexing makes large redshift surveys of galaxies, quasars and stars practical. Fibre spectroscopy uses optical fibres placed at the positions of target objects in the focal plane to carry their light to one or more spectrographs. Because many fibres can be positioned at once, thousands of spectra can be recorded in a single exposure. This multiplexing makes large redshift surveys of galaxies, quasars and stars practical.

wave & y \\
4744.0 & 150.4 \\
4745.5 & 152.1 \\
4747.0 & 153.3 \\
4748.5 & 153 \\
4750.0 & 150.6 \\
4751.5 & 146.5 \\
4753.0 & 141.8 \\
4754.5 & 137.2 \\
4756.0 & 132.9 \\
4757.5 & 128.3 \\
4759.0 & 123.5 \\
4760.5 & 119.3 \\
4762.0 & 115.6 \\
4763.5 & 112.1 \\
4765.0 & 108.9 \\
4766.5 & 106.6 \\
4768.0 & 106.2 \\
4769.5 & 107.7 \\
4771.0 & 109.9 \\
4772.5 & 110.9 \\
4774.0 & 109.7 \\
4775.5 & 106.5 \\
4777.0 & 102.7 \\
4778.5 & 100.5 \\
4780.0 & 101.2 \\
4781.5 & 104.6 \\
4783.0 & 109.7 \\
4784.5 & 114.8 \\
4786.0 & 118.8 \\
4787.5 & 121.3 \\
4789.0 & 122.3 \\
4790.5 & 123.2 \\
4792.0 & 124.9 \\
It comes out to 100.5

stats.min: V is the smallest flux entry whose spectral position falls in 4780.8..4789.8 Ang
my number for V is 104.6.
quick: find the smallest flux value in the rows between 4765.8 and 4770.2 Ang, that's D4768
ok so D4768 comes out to 106.2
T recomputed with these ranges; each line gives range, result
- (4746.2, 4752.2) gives 146.5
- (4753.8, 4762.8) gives 115.6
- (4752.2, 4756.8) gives 132.9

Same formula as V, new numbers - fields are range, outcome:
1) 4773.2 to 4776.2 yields 106.5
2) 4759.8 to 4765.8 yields 108.9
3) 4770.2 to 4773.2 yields 109.9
